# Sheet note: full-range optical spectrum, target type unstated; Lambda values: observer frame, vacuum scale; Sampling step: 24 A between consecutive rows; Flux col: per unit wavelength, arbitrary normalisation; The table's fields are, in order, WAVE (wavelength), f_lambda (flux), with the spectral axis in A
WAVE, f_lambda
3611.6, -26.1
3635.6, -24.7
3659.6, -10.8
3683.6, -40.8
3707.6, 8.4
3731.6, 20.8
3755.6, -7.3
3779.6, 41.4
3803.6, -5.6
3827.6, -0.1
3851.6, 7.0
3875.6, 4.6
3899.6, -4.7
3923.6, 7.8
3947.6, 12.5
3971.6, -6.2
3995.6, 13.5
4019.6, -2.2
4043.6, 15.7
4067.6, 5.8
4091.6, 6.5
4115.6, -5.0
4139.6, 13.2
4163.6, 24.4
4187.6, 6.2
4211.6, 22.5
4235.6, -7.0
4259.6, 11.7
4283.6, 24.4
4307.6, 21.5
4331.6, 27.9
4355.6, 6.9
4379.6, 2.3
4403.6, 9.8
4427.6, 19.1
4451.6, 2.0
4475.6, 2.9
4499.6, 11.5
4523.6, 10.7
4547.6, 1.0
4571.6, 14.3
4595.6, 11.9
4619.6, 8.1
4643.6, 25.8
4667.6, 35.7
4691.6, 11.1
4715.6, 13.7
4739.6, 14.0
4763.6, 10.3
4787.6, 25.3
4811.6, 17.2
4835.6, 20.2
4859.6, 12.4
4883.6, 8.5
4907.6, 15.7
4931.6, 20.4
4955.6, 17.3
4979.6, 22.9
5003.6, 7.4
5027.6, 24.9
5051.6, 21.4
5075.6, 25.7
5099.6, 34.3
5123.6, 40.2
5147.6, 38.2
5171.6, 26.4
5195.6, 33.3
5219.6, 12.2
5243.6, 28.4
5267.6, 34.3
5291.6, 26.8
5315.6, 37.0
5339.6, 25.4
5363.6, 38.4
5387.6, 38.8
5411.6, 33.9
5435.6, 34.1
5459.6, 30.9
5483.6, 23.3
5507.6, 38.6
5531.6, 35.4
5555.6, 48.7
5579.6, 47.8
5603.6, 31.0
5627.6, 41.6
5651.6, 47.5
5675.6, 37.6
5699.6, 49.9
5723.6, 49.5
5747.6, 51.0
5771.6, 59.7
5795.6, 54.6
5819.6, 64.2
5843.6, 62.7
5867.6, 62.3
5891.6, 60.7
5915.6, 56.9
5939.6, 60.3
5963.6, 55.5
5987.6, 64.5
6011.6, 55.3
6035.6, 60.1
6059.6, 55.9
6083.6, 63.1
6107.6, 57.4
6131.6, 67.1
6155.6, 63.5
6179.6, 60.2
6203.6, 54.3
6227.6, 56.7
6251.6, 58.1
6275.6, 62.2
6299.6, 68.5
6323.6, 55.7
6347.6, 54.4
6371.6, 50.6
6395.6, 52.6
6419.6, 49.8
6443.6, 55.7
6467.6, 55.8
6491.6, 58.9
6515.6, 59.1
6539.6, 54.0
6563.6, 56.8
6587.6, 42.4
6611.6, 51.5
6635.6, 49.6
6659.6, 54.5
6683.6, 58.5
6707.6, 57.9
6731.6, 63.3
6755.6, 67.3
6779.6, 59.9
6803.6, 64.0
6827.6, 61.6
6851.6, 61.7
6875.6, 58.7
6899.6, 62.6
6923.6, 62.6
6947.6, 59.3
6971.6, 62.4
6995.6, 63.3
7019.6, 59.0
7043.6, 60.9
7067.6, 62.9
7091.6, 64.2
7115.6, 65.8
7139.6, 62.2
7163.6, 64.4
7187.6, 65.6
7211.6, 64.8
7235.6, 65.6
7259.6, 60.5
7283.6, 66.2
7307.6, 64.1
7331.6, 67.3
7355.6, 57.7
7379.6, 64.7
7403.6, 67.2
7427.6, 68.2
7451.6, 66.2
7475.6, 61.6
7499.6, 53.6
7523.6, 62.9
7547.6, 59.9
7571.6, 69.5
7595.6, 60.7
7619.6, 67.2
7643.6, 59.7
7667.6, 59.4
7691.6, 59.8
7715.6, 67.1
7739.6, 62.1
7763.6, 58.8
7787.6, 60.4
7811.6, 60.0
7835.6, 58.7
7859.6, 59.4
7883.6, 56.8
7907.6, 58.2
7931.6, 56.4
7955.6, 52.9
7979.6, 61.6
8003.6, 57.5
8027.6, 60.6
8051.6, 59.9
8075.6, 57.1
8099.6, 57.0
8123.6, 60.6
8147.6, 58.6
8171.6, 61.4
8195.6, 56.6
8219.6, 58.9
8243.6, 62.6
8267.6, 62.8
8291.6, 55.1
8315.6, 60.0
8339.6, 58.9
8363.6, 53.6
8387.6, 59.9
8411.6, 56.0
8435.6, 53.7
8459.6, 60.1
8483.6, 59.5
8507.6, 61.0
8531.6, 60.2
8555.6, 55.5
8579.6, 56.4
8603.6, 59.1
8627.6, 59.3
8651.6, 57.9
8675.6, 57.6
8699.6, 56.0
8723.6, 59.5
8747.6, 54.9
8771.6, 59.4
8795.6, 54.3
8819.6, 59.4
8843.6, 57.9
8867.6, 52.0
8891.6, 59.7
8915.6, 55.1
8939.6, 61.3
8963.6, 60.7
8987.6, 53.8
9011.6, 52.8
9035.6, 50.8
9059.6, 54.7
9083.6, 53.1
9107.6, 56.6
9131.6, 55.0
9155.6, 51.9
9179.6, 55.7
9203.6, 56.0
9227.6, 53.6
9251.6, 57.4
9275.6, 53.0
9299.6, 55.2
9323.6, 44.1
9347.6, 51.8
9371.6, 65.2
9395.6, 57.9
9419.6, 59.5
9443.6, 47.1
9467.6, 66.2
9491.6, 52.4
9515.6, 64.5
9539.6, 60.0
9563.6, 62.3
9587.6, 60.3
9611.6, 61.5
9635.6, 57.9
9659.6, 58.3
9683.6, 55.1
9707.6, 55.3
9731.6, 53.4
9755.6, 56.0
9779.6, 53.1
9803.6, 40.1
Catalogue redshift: 0.27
